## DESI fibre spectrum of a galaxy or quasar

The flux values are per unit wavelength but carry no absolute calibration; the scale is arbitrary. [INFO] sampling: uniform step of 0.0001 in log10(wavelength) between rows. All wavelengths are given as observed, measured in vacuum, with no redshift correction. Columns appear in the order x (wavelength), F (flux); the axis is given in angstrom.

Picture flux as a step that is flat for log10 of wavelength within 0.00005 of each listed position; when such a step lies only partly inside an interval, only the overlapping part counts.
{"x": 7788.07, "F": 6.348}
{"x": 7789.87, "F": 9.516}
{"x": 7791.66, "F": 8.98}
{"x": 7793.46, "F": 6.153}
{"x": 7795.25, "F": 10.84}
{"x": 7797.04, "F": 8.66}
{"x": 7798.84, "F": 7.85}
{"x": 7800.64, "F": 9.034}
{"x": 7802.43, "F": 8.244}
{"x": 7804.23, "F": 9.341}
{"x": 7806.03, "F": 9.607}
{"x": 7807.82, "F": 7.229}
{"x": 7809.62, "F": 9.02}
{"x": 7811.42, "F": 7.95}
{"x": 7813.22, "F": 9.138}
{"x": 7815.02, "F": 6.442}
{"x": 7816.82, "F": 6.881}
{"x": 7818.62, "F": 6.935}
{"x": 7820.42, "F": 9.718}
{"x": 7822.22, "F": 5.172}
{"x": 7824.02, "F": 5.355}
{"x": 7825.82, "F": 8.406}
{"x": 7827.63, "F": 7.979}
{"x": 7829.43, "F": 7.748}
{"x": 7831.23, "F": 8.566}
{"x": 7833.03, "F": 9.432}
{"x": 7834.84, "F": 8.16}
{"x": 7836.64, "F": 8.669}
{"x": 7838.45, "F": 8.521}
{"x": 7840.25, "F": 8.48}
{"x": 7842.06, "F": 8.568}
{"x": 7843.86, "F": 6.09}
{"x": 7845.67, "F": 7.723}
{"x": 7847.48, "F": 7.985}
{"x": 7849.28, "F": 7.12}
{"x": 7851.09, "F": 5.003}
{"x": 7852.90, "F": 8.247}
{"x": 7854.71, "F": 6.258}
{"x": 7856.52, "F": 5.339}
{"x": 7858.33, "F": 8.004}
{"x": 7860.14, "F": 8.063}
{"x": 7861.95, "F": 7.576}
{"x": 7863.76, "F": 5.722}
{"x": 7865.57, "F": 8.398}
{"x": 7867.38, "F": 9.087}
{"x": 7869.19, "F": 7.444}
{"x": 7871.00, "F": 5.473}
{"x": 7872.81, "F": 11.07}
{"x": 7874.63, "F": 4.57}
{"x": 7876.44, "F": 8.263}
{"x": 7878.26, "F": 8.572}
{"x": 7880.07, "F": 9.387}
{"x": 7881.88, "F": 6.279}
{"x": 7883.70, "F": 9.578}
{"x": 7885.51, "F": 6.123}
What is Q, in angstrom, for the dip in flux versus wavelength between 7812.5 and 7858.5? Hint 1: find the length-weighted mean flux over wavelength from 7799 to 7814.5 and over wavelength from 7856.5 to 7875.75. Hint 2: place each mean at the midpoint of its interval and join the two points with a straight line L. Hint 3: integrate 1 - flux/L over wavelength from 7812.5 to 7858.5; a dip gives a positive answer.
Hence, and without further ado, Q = 3.0 angstrom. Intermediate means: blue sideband 8.6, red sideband 7.44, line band 7.52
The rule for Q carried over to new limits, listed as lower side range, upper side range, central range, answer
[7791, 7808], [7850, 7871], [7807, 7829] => 1.78 angstrom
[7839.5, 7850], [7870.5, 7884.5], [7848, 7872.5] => 1.99 angstrom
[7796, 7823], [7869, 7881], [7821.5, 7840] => 0.39 angstrom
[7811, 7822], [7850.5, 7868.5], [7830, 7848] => -1.89 angstrom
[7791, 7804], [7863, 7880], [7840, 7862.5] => 2.07 angstrom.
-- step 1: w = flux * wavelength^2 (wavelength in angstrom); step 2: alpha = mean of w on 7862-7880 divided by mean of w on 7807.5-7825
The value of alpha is 1.06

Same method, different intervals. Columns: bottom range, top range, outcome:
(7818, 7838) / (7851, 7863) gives 0.90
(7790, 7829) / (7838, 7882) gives 0.94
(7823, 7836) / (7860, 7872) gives 0.94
